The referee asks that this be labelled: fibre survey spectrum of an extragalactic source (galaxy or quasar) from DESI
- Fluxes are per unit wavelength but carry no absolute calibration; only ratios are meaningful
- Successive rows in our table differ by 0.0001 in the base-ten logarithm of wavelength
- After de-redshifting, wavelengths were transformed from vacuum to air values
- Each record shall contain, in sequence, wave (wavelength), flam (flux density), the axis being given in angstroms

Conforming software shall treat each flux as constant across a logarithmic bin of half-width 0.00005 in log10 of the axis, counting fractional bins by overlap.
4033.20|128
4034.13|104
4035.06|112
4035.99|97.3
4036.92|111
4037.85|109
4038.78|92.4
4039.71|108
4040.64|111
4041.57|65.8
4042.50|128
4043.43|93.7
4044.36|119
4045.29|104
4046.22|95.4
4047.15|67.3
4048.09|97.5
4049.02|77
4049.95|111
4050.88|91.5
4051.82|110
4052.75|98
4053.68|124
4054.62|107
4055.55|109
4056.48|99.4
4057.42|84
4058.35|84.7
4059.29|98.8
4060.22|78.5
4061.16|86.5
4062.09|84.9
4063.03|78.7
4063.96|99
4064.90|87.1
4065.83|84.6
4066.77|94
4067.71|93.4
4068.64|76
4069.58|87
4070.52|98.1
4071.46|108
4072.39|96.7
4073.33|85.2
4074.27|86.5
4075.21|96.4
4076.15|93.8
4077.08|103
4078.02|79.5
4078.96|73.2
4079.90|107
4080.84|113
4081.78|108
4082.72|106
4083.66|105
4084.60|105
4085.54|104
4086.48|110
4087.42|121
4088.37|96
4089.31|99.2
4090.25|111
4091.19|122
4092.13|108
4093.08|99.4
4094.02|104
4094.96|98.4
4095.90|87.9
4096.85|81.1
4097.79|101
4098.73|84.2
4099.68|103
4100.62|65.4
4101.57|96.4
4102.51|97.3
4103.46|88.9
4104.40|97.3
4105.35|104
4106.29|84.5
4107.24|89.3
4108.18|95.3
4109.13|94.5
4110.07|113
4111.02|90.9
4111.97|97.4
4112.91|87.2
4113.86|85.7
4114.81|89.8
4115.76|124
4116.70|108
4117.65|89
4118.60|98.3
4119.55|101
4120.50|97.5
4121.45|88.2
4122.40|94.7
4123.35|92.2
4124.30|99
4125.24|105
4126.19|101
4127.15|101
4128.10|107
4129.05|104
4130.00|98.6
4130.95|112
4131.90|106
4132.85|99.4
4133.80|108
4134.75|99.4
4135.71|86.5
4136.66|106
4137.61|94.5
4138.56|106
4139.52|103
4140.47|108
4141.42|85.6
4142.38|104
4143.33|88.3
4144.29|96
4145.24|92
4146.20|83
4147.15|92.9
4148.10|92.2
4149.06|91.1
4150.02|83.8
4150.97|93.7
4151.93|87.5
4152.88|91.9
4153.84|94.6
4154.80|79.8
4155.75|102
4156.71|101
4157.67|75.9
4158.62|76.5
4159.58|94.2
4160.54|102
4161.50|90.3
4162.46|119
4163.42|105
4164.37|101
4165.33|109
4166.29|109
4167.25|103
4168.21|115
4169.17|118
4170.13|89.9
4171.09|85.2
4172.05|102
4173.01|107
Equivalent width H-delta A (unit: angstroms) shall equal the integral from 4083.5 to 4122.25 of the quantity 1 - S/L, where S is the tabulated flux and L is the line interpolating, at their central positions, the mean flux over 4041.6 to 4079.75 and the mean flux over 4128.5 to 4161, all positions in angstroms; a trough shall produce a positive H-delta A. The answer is -1.4 angstroms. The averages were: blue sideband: 94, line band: 98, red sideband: 95.3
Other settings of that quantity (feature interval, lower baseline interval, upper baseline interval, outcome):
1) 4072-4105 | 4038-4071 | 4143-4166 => -1.2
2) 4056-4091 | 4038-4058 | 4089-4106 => 1.0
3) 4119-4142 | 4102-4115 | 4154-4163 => -1.6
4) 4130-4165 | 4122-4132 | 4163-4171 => 2.6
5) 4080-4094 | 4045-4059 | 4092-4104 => -2.0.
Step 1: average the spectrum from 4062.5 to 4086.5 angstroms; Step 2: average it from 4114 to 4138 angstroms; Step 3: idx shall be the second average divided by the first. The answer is 1.1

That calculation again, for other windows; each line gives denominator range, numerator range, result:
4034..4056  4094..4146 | 0.95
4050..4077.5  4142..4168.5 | 1.01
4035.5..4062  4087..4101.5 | 1.00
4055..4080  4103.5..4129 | 1.07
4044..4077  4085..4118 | 1.04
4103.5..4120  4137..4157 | 0.97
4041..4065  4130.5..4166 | 1.01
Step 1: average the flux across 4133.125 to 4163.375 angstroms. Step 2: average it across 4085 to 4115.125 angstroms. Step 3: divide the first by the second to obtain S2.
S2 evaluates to 0.97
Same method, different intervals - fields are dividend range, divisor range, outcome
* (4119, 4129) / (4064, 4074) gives 1.08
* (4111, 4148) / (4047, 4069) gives 1.06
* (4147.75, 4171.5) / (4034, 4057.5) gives 0.95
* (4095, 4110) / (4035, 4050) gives 0.93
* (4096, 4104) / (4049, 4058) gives 0.88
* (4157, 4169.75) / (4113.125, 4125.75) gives 1.04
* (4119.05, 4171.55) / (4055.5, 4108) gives 1.02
